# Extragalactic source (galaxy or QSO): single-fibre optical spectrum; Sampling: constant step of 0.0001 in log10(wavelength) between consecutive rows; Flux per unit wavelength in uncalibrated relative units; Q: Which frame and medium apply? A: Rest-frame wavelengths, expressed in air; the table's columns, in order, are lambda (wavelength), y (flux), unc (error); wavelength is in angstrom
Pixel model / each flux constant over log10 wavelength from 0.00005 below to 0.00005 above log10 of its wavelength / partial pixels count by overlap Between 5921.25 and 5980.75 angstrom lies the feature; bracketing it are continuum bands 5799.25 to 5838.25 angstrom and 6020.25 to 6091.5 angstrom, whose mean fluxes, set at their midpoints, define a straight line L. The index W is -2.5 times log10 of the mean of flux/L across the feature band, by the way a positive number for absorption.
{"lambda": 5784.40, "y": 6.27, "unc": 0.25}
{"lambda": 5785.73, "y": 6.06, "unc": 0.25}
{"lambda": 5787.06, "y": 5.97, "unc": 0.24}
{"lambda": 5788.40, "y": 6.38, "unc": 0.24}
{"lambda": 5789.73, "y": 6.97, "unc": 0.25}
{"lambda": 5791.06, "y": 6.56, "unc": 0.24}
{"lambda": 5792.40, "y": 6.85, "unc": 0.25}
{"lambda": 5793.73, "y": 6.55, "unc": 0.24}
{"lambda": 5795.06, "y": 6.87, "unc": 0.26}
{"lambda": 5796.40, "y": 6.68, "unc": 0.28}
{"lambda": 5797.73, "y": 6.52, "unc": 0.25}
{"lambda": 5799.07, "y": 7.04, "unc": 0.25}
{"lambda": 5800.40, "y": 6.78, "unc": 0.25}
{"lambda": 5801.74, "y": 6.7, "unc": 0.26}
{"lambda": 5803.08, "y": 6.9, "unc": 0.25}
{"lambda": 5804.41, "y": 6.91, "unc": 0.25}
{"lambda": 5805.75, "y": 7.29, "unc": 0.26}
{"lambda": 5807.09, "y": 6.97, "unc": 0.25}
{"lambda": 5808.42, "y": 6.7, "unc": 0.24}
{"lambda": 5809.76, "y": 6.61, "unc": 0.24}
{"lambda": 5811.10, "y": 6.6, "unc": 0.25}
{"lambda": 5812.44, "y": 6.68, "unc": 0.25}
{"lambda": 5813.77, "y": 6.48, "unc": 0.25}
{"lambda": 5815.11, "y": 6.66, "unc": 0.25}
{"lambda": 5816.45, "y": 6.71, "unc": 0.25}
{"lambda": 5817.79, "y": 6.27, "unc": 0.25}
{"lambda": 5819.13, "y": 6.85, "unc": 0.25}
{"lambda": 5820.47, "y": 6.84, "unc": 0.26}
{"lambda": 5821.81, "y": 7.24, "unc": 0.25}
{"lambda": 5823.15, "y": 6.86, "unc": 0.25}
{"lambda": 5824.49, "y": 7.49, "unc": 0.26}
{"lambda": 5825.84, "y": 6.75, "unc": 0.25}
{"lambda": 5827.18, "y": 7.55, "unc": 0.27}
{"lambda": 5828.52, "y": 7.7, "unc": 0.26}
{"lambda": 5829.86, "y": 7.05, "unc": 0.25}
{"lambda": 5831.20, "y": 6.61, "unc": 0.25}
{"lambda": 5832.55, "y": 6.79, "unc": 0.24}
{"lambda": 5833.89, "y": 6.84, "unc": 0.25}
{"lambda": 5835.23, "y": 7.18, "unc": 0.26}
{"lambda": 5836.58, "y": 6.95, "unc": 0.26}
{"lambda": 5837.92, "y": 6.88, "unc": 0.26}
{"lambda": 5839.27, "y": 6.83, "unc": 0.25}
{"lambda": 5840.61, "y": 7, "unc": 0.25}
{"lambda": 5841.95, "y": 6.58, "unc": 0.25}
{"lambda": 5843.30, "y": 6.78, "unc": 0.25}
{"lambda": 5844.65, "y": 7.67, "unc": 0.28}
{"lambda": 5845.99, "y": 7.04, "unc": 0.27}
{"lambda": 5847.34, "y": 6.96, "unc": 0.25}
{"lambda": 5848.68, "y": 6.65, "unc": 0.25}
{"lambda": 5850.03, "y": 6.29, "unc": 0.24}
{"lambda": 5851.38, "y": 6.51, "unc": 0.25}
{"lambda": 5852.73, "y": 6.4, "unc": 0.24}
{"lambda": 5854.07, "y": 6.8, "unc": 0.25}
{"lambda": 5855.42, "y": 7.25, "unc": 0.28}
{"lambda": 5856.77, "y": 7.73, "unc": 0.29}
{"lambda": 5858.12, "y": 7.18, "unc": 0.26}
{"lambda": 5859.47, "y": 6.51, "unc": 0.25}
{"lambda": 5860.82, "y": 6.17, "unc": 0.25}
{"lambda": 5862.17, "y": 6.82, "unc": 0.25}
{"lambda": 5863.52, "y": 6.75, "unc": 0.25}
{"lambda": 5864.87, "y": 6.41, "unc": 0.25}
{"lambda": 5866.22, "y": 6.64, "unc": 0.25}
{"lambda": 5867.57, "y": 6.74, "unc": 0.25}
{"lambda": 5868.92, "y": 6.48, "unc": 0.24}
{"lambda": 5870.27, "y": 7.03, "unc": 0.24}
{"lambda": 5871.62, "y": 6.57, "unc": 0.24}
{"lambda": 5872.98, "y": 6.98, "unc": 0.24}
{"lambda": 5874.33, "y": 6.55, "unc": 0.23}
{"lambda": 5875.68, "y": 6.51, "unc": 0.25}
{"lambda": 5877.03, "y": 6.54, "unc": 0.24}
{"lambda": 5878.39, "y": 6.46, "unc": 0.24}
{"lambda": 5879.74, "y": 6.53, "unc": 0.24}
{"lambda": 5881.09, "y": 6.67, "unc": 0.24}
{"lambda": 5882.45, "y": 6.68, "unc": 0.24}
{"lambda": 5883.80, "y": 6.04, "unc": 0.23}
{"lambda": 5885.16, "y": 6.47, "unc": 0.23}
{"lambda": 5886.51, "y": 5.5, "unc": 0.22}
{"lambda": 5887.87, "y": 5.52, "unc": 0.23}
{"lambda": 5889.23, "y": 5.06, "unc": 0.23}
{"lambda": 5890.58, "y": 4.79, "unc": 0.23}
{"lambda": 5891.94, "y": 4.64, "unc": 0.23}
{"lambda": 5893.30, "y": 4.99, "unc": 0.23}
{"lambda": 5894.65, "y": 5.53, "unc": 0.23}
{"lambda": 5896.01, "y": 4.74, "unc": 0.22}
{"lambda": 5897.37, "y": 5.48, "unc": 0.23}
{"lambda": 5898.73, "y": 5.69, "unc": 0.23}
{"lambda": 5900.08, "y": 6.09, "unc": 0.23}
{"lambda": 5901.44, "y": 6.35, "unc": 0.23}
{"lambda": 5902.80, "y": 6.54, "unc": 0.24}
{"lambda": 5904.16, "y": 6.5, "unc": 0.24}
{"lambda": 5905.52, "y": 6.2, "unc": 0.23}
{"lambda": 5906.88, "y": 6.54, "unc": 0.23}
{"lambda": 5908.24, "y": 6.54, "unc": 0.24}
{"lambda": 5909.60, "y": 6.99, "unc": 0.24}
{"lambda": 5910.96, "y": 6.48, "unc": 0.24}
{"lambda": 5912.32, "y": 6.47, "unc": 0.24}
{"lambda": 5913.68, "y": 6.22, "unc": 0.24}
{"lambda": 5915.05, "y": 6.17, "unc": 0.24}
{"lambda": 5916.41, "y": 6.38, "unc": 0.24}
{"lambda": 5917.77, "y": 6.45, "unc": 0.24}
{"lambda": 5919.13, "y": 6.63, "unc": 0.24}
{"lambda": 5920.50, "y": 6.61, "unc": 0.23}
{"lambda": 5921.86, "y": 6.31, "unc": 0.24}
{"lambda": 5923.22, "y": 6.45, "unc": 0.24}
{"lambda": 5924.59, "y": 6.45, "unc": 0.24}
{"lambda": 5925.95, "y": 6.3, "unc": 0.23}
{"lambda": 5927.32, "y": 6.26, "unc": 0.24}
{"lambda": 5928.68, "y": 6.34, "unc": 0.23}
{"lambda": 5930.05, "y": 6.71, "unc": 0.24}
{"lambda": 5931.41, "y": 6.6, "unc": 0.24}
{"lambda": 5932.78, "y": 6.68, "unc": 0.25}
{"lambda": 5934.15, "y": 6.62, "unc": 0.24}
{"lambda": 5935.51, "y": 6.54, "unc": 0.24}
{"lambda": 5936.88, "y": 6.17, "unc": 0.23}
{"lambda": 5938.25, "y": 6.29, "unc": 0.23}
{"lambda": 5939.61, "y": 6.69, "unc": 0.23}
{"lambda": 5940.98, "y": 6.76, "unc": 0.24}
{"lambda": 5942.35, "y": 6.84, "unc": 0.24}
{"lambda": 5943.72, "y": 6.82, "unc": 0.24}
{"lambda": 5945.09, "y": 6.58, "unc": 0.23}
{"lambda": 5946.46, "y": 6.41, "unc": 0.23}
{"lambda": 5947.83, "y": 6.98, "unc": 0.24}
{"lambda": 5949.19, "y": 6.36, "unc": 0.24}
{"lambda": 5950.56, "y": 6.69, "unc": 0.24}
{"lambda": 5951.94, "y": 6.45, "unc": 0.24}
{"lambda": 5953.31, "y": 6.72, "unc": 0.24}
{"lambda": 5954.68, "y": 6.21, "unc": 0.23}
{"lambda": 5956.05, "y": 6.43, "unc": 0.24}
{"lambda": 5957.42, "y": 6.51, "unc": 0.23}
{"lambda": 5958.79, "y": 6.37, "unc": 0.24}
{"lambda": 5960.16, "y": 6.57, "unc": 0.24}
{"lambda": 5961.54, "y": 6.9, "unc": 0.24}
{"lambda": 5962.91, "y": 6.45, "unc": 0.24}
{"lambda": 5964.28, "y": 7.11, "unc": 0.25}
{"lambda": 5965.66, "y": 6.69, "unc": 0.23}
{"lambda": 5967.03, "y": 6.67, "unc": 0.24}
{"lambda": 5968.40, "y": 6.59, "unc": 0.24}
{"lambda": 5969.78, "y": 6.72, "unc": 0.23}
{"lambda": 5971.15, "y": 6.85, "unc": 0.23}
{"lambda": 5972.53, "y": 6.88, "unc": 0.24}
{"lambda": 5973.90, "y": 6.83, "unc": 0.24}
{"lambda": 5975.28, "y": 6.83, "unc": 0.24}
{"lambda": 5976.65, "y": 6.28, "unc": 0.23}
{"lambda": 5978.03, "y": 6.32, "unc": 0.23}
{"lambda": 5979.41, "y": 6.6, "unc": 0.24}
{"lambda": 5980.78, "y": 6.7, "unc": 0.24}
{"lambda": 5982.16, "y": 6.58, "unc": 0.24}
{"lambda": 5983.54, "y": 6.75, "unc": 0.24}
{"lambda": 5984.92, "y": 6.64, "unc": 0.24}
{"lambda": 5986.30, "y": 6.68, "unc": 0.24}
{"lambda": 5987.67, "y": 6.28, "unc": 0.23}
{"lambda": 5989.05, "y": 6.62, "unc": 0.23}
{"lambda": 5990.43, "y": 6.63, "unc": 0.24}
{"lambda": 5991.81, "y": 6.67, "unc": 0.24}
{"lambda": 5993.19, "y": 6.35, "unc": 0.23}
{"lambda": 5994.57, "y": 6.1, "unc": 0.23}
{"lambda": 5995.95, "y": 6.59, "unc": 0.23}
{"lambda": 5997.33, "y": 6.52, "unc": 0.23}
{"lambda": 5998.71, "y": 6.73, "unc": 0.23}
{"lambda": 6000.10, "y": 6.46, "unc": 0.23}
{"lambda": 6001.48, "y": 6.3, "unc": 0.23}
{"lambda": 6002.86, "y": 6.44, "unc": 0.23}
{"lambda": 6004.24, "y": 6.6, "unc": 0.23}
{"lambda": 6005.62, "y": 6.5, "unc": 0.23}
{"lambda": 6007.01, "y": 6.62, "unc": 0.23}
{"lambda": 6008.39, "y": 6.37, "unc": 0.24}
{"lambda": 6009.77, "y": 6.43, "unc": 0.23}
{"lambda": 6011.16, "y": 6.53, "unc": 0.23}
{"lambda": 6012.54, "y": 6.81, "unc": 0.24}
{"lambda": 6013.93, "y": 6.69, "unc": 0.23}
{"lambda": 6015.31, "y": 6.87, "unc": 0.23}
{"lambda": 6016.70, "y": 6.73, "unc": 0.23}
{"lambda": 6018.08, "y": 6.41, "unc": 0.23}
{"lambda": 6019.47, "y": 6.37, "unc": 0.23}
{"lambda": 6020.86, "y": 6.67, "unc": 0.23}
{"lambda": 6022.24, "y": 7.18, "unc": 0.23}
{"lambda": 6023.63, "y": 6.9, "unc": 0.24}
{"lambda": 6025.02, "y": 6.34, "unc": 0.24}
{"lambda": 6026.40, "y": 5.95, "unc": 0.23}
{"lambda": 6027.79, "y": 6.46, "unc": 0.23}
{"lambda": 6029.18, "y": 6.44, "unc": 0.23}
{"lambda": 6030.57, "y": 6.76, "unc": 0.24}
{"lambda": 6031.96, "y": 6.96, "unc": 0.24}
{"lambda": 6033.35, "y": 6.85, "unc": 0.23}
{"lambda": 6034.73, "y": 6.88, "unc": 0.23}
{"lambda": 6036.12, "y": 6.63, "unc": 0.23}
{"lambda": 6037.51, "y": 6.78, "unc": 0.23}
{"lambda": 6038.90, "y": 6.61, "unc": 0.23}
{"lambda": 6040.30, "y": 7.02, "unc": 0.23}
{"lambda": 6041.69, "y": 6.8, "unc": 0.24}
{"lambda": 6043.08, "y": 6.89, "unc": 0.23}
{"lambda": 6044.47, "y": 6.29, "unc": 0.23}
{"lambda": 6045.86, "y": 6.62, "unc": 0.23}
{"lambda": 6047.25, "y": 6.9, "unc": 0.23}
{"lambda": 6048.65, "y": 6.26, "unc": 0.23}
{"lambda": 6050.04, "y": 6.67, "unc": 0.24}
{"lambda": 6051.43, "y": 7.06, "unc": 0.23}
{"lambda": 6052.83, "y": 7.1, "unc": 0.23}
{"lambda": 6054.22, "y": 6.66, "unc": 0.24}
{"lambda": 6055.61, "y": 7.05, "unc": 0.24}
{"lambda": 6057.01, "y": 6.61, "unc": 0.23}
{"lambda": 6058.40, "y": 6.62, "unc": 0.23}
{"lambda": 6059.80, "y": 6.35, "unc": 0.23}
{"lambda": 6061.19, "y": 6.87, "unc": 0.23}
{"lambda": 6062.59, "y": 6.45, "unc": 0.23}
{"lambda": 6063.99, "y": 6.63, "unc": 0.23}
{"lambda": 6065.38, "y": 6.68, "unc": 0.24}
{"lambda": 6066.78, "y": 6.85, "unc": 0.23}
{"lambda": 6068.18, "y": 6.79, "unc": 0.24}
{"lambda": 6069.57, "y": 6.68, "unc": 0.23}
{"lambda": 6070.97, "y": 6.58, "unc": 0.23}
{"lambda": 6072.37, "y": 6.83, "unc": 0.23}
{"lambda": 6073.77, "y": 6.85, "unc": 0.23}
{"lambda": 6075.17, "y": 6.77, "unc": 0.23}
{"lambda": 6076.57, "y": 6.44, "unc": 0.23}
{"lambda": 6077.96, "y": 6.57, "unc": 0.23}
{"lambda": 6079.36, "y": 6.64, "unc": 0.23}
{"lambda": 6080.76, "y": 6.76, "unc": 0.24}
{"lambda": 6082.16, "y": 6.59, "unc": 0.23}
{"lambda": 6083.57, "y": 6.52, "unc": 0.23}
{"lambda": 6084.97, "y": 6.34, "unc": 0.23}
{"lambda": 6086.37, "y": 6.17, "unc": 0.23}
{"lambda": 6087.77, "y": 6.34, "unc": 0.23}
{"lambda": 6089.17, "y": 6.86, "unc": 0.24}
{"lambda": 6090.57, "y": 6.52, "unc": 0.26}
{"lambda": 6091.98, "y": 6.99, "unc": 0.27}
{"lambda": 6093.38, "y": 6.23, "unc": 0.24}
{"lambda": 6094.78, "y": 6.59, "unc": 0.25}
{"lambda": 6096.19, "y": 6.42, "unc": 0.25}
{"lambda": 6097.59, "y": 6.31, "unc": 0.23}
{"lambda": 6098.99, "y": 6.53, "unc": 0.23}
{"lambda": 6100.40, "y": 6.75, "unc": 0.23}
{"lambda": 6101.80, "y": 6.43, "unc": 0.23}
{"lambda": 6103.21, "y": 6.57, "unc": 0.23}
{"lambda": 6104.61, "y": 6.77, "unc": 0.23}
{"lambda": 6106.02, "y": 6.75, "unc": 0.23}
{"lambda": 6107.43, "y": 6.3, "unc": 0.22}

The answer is 0.031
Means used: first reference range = 6.89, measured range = 6.58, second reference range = 6.67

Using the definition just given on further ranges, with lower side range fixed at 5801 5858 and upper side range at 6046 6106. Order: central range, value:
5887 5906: 0.22 mag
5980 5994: 0.02 mag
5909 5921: 0.05 mag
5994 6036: 0.02 mag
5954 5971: 0.02 mag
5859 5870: 0.04 mag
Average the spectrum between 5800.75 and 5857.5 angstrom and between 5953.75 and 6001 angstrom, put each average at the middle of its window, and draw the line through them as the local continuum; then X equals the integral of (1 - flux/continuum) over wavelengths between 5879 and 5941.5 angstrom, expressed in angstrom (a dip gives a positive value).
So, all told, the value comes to 5.0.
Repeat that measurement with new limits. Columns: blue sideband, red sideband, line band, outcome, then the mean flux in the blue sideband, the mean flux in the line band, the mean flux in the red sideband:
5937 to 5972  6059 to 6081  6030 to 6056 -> -0.5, 6.62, 6.78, 6.67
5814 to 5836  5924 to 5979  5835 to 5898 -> 3.7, 6.95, 6.43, 6.59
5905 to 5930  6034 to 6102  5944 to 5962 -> -0.2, 6.44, 6.55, 6.65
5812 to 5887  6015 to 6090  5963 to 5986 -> 0.1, 6.77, 6.68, 6.66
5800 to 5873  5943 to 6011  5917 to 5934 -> 0.5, 6.85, 6.48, 6.58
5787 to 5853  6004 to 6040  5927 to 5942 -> 0.4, 6.83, 6.53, 6.63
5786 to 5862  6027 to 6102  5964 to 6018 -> 0.9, 6.83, 6.6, 6.65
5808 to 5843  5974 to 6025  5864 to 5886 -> 0.7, 6.87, 6.58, 6.58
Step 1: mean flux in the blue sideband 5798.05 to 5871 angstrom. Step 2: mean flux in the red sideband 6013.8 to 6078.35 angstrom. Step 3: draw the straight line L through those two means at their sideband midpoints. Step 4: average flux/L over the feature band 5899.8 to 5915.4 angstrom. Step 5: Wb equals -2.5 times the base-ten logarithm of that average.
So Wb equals 0.06 mag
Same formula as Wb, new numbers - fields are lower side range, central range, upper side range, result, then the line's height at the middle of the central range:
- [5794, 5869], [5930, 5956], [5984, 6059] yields 0.02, 6.72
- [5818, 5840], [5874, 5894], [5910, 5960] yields 0.14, 6.75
